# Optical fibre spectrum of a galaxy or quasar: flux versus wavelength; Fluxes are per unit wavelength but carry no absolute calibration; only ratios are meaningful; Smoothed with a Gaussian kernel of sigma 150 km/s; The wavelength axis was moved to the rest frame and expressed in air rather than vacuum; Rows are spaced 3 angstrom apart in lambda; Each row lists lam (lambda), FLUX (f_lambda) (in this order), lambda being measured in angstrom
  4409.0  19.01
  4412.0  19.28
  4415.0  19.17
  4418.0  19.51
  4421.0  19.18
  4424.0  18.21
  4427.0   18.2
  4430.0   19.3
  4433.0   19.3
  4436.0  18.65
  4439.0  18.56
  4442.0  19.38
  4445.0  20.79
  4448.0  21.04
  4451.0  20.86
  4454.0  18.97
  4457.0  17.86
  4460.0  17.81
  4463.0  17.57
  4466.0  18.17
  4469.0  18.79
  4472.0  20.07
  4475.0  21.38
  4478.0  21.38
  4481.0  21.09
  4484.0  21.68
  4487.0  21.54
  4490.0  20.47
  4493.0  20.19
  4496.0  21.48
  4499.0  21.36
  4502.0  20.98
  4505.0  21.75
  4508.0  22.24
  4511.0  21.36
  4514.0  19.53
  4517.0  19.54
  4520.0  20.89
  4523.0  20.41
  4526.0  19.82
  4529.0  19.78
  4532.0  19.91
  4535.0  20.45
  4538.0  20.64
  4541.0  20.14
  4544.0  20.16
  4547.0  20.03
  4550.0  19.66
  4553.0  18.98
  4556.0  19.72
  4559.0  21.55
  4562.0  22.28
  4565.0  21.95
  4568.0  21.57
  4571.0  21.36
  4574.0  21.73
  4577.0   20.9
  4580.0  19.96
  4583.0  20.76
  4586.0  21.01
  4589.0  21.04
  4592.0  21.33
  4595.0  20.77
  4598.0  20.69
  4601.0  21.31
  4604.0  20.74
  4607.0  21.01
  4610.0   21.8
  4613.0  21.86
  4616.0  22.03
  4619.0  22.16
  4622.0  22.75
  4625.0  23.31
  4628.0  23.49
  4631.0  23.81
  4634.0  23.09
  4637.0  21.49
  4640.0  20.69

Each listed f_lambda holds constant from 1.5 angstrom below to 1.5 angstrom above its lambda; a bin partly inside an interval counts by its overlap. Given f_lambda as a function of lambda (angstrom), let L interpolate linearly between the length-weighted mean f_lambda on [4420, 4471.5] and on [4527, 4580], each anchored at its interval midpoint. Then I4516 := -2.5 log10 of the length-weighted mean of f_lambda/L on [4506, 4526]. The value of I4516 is -0.03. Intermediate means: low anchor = 19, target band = 20.6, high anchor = 20.6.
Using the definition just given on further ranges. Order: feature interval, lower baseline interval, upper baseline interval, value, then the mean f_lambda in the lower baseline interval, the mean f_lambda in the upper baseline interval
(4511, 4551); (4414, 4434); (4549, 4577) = 0.02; 19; 21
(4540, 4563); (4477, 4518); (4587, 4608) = 0.04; 21.1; 21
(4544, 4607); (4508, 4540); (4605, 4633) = 0.03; 20.3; 22.4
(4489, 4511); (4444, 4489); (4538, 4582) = -0.05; 19.9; 20.7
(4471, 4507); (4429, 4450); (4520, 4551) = -0.07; 19.6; 20.1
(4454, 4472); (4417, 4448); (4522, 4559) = 0.07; 19.2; 20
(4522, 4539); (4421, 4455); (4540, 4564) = 0.00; 19.4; 20.4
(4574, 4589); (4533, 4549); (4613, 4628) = 0.03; 20.3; 22.6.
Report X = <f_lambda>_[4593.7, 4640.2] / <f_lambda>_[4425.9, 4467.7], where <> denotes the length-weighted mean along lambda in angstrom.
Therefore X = 1.15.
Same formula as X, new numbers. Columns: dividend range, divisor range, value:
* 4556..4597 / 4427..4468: 1.11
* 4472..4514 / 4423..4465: 1.11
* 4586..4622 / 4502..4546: 1.04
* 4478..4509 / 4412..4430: 1.12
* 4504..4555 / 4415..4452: 1.05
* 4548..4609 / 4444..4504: 1.04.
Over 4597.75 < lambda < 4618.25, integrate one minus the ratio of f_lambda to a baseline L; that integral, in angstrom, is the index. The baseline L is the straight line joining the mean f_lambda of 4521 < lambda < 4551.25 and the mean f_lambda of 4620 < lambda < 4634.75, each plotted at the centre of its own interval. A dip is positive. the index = 1.07 angstrom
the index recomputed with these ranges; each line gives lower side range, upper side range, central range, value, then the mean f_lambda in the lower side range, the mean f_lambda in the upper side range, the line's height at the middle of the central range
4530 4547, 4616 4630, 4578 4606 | 1.3 angstrom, 20.2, 22.9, 21.9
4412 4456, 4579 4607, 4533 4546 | 0.0 angstrom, 19.3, 20.9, 20.4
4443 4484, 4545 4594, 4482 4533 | -1.4 angstrom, 19.7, 20.9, 20.2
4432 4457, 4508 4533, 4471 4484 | -0.8 angstrom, 19.6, 20.3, 19.9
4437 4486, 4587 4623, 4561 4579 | -0.5 angstrom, 19.7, 21.4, 21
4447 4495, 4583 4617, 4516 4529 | 0.2 angstrom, 19.9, 21.2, 20.4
